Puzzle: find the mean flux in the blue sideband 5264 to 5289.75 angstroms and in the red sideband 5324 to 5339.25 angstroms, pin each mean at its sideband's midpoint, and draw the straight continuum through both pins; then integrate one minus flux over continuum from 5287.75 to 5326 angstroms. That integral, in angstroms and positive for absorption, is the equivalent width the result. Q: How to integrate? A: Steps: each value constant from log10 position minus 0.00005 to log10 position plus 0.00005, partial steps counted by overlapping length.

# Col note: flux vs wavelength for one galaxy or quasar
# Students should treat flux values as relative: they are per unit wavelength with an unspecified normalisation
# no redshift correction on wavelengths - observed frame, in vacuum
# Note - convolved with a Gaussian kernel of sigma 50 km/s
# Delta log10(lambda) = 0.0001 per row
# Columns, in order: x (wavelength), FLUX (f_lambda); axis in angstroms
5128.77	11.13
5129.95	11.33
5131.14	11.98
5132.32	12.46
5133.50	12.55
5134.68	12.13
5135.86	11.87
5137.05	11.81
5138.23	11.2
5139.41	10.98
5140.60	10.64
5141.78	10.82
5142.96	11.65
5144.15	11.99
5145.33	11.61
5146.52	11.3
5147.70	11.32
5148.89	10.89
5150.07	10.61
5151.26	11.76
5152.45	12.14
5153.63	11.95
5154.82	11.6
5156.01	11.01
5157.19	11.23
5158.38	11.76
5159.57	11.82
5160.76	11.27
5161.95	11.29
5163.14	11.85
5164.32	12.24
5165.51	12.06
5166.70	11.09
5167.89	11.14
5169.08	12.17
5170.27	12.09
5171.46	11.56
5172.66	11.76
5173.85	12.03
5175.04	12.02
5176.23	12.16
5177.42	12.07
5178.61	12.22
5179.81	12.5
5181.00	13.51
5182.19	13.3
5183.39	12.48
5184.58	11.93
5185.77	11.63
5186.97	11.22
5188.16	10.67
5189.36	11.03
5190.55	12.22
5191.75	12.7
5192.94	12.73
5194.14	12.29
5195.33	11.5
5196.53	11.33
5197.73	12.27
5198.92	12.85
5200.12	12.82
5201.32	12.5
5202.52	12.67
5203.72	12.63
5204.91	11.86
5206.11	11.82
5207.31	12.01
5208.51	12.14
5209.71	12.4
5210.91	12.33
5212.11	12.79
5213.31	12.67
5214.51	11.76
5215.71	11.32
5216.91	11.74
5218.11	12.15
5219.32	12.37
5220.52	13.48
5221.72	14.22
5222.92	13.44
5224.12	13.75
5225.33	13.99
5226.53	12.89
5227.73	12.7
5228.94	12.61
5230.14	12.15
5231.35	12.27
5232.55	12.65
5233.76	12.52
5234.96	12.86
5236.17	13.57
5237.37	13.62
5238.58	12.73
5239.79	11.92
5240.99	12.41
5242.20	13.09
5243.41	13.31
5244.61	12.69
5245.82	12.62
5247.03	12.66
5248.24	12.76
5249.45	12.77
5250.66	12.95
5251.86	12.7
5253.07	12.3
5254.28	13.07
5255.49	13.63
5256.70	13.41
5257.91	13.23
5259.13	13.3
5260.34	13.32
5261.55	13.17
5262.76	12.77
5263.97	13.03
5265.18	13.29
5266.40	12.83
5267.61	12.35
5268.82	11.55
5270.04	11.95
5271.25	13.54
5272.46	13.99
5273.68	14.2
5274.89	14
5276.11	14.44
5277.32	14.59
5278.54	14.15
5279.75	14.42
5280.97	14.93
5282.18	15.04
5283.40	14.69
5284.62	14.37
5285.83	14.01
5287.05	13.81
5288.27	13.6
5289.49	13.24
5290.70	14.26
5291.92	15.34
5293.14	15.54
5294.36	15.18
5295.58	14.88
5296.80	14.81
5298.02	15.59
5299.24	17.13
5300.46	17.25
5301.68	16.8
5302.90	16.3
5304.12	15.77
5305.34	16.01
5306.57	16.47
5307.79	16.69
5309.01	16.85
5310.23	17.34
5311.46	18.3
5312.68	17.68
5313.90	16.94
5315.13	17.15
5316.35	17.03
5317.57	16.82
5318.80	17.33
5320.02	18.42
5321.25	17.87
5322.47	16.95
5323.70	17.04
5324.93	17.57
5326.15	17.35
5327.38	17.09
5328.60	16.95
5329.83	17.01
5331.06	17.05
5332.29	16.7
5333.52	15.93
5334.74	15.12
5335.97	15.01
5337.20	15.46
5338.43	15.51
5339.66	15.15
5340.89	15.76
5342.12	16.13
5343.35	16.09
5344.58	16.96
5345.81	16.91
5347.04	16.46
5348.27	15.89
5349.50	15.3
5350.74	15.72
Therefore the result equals -3.0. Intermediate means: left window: 13.8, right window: 16.4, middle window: 16.4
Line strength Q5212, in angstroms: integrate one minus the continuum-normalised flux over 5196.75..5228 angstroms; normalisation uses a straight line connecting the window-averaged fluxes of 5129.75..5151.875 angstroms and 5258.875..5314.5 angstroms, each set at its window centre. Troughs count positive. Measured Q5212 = 1.3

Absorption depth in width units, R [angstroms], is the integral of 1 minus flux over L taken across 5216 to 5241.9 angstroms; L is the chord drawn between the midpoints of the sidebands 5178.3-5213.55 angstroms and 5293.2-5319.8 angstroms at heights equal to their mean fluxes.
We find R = 1.3 angstroms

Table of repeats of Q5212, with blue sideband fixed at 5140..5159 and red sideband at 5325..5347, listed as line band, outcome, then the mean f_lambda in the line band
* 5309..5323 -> -1.5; 17.4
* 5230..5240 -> 0.6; 12.7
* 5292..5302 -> -0.4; 15.8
